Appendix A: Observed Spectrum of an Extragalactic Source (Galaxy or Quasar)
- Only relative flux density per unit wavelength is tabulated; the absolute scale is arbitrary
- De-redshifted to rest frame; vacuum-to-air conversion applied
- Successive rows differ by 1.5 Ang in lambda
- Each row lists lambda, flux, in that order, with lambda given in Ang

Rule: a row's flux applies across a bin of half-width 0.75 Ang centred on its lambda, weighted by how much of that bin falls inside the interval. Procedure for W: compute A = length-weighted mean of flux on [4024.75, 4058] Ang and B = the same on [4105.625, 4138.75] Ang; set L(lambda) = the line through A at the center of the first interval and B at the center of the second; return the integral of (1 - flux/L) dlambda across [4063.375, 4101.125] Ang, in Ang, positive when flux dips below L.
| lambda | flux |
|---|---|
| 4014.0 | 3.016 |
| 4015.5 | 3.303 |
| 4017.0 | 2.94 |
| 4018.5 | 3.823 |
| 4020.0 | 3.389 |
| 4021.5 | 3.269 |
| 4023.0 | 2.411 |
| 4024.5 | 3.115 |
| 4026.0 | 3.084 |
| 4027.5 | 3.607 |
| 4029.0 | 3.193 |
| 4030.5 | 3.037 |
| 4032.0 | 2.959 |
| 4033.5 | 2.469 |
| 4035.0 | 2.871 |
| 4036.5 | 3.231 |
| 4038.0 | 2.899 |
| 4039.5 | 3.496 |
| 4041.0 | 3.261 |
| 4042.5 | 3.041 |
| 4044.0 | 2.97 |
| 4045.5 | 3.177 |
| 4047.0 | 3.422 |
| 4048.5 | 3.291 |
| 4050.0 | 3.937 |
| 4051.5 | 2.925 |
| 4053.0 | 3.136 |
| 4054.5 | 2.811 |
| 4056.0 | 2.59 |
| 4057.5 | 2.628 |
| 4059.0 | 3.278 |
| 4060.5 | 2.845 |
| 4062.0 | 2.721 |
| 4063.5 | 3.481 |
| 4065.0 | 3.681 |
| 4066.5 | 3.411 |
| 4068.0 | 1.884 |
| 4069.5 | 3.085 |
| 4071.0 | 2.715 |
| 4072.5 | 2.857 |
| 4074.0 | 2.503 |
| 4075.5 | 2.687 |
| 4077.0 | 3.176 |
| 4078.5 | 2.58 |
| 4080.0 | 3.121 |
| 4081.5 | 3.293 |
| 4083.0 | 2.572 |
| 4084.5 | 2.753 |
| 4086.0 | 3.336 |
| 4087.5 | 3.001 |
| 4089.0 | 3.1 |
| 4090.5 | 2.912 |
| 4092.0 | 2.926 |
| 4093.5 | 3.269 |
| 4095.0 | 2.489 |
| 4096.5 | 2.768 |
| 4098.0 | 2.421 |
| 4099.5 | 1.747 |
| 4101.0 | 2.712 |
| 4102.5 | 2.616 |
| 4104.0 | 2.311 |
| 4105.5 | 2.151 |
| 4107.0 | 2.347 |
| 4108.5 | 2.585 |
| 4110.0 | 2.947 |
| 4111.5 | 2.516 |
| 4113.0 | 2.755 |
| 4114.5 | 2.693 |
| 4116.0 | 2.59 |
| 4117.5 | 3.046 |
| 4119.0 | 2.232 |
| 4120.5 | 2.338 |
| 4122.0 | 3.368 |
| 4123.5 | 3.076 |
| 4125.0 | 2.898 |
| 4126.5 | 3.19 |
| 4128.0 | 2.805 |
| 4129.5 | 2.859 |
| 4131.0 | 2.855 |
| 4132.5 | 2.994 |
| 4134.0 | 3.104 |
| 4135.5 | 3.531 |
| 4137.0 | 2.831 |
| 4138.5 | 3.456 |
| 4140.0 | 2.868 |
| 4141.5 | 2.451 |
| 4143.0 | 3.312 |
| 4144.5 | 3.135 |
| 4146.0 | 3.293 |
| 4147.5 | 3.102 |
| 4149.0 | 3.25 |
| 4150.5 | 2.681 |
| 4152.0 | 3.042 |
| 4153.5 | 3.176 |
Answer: 1.4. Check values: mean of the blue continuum 3.1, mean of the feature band 2.86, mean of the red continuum 2.84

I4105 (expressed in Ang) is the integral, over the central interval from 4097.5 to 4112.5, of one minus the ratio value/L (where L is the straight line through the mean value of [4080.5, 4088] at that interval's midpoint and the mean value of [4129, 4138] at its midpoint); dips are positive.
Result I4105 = 2.9 Ang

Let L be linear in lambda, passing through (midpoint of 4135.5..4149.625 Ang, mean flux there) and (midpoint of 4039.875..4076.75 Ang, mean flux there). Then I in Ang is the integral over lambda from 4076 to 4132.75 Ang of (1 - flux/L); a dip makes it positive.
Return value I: 5.45 Ang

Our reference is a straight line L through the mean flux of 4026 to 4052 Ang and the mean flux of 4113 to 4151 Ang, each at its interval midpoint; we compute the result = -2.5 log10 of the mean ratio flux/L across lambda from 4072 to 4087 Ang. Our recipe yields 0.07 mag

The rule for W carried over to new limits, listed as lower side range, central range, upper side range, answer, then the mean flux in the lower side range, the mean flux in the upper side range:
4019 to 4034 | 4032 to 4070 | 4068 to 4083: -1.42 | 3.08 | 2.82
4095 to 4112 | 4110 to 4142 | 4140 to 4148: -1.15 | 2.47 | 3.04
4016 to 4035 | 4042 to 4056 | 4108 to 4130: -0.63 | 3.1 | 2.79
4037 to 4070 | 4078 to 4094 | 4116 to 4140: 0.22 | 3.09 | 2.96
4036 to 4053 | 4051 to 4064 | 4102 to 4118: 0.76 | 3.24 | 2.59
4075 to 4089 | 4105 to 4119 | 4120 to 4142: 1.71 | 2.96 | 2.99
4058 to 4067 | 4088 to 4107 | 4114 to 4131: 2.42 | 3.21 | 2.83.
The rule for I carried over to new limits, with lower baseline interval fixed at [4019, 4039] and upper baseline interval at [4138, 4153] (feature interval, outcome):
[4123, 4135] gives 0.3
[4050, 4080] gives 1.3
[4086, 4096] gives 0.3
